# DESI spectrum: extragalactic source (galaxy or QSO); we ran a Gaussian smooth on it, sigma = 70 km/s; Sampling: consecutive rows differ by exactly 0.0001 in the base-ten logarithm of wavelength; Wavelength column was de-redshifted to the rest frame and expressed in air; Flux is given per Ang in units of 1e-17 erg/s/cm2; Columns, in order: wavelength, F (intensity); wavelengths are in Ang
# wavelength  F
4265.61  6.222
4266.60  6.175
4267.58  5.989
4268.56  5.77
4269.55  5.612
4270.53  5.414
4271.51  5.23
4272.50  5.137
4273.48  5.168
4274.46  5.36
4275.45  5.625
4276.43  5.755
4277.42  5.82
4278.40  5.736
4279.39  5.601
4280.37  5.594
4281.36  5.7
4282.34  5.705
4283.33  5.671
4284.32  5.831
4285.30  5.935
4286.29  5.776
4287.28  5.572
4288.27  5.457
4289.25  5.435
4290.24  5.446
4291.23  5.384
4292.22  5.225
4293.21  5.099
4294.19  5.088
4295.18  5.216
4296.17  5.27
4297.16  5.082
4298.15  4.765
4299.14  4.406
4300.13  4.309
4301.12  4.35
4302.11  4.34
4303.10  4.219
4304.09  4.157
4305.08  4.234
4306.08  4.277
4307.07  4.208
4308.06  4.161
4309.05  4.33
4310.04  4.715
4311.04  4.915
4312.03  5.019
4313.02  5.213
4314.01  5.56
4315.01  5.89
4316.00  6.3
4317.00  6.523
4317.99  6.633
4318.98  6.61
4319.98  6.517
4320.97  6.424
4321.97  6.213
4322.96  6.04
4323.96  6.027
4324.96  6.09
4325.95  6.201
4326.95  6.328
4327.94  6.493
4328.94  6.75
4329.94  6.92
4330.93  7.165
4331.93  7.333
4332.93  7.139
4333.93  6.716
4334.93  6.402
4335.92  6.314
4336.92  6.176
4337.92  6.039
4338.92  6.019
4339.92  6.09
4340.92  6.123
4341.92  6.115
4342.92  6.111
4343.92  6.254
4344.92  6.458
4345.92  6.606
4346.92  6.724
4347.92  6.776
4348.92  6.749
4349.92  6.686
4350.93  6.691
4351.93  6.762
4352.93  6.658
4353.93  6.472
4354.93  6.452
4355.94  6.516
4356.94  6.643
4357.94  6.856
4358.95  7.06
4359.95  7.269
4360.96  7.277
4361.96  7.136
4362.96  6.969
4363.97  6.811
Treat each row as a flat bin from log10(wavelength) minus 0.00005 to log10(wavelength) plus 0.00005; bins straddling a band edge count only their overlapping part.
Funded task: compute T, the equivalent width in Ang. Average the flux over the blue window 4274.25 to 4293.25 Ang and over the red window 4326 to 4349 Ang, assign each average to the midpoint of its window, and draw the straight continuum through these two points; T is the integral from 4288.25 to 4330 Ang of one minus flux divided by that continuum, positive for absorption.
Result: 4.6 Ang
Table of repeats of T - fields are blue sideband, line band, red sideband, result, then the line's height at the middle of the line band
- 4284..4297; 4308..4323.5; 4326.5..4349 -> 0.72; 6.01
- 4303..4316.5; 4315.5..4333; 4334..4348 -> -3.25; 5.51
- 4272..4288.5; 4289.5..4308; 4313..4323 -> 3.71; 5.92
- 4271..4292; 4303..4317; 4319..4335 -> 2.97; 6.18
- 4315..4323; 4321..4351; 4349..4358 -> 0.28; 6.52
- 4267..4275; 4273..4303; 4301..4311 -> -2.39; 4.91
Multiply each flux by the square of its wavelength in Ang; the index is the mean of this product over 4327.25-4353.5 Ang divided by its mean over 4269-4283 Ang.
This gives 1.2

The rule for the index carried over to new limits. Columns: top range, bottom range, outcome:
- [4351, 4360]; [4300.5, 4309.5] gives 1.62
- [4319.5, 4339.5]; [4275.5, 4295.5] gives 1.19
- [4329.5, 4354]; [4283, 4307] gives 1.34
